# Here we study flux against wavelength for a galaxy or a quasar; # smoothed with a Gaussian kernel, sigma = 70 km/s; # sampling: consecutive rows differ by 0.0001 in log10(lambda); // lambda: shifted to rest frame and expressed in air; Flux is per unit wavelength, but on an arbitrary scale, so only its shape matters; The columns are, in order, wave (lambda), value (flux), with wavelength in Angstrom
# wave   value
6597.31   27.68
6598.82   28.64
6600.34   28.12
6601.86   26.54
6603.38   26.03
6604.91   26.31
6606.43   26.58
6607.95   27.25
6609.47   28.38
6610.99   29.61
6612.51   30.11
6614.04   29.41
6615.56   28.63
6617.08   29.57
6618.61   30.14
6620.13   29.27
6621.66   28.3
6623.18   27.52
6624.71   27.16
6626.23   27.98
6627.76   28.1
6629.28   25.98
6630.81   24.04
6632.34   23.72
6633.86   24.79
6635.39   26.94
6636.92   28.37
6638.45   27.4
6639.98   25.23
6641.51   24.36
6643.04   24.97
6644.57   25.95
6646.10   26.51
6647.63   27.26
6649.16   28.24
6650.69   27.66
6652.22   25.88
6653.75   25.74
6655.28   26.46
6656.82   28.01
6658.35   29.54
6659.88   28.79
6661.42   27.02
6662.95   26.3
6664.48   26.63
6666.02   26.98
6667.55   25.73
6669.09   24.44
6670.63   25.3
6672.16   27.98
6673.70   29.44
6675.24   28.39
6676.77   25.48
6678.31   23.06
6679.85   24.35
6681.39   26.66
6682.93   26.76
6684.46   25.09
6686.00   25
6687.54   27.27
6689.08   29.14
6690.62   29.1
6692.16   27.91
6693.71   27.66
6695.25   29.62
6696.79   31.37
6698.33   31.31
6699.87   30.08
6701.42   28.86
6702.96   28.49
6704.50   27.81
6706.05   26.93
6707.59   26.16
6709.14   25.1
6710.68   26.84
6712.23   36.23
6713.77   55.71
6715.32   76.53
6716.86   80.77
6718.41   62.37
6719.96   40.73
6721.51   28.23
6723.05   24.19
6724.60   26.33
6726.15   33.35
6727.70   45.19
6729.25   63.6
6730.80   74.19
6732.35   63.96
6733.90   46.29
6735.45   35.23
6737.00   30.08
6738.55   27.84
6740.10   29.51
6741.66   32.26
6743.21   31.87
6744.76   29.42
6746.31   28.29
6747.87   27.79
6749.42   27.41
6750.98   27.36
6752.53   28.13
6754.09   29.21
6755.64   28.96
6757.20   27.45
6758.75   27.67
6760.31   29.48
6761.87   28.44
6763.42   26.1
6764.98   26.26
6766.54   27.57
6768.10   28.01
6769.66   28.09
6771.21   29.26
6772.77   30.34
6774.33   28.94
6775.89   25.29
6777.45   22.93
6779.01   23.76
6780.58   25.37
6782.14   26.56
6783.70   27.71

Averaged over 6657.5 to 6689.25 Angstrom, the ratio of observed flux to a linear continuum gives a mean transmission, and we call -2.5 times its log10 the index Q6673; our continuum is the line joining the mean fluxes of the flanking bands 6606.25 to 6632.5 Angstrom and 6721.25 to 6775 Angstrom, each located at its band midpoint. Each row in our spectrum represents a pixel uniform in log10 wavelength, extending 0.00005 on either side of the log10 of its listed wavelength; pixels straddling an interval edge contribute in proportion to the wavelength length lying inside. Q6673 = 0.14 mag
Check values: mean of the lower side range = 28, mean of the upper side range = 33.1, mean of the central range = 26.6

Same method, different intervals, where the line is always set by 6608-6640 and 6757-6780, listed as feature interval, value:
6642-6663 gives 0.02 mag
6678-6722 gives -0.24 mag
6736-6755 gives -0.07 mag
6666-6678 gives 0.04 mag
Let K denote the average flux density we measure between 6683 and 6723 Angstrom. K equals 35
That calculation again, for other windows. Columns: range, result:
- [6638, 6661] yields 26.8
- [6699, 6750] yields 38.7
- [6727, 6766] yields 34.8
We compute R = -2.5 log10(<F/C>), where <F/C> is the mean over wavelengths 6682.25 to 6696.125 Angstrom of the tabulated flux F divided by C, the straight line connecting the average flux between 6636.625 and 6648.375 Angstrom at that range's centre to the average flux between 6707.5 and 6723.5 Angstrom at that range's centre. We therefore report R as 0.36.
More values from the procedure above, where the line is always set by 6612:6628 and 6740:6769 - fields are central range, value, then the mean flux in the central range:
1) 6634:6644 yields 0.10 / 26.1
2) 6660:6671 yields 0.10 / 26.2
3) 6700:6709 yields 0.04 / 27.6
